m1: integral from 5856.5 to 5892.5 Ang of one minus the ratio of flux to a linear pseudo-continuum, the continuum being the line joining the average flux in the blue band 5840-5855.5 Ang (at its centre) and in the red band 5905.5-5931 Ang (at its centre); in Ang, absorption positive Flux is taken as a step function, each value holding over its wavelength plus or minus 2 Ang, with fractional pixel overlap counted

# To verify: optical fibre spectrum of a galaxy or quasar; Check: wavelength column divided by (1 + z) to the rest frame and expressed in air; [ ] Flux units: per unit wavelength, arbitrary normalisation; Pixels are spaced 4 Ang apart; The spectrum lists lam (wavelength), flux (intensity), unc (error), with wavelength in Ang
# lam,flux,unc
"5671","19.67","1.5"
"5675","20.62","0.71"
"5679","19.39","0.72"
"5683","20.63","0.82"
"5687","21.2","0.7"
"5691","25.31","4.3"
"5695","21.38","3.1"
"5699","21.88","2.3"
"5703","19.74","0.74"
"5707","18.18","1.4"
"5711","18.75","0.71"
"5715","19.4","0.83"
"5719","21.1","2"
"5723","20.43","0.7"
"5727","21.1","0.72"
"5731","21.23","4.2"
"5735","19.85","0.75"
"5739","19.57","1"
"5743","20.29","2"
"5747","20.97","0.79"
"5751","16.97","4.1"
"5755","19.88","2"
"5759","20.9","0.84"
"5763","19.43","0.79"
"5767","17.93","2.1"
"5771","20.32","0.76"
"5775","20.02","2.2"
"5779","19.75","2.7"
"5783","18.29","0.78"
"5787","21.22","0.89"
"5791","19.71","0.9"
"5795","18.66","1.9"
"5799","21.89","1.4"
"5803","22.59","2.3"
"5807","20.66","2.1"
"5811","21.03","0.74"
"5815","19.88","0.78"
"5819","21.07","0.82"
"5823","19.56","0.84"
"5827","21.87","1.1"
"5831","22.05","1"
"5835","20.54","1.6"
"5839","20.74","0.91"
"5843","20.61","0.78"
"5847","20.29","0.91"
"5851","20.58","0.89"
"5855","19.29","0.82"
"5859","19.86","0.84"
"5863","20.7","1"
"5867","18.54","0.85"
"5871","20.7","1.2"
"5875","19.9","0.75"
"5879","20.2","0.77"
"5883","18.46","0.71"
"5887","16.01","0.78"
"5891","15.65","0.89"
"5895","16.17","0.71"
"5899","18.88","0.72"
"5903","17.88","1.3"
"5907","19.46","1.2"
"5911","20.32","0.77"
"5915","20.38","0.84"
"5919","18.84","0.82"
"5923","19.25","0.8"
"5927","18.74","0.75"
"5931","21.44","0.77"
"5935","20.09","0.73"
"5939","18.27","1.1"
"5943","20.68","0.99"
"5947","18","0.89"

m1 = 2.0 Ang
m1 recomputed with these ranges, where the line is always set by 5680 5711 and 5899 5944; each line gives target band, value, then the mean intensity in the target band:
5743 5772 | 1.50 Ang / 19.5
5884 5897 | 2.36 Ang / 16.1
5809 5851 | -1.35 Ang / 20.8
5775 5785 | 0.59 Ang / 19.2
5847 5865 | -0.17 Ang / 20.1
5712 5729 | 0.33 Ang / 20.4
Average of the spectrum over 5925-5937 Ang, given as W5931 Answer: 20.1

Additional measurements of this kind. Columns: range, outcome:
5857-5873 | 19.9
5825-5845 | 21.2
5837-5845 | 20.7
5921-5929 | 19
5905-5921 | 19.8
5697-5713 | 19.6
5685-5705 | 21.9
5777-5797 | 19.5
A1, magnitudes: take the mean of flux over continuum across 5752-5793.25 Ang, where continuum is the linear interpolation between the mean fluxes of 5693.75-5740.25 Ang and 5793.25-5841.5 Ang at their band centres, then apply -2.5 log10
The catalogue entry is 0.049 mag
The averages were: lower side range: 20.2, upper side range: 20.9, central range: 19.7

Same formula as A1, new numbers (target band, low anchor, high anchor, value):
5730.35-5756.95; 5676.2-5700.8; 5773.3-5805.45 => 0.060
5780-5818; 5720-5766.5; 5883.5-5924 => -0.056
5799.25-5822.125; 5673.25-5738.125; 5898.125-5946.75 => -0.051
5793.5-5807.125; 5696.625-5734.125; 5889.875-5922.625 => -0.086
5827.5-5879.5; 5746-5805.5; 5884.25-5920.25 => -0.084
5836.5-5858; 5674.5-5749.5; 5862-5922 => -0.058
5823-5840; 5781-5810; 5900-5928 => -0.054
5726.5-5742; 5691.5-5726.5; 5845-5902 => -0.011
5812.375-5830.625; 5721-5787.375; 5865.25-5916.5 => -0.080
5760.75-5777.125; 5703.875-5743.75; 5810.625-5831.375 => 0.050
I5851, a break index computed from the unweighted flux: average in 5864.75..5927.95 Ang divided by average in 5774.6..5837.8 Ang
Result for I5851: 0.9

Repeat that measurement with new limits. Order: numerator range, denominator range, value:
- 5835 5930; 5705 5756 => 0.97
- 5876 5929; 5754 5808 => 0.92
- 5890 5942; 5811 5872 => 0.93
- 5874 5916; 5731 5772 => 0.94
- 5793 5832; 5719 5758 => 1.04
